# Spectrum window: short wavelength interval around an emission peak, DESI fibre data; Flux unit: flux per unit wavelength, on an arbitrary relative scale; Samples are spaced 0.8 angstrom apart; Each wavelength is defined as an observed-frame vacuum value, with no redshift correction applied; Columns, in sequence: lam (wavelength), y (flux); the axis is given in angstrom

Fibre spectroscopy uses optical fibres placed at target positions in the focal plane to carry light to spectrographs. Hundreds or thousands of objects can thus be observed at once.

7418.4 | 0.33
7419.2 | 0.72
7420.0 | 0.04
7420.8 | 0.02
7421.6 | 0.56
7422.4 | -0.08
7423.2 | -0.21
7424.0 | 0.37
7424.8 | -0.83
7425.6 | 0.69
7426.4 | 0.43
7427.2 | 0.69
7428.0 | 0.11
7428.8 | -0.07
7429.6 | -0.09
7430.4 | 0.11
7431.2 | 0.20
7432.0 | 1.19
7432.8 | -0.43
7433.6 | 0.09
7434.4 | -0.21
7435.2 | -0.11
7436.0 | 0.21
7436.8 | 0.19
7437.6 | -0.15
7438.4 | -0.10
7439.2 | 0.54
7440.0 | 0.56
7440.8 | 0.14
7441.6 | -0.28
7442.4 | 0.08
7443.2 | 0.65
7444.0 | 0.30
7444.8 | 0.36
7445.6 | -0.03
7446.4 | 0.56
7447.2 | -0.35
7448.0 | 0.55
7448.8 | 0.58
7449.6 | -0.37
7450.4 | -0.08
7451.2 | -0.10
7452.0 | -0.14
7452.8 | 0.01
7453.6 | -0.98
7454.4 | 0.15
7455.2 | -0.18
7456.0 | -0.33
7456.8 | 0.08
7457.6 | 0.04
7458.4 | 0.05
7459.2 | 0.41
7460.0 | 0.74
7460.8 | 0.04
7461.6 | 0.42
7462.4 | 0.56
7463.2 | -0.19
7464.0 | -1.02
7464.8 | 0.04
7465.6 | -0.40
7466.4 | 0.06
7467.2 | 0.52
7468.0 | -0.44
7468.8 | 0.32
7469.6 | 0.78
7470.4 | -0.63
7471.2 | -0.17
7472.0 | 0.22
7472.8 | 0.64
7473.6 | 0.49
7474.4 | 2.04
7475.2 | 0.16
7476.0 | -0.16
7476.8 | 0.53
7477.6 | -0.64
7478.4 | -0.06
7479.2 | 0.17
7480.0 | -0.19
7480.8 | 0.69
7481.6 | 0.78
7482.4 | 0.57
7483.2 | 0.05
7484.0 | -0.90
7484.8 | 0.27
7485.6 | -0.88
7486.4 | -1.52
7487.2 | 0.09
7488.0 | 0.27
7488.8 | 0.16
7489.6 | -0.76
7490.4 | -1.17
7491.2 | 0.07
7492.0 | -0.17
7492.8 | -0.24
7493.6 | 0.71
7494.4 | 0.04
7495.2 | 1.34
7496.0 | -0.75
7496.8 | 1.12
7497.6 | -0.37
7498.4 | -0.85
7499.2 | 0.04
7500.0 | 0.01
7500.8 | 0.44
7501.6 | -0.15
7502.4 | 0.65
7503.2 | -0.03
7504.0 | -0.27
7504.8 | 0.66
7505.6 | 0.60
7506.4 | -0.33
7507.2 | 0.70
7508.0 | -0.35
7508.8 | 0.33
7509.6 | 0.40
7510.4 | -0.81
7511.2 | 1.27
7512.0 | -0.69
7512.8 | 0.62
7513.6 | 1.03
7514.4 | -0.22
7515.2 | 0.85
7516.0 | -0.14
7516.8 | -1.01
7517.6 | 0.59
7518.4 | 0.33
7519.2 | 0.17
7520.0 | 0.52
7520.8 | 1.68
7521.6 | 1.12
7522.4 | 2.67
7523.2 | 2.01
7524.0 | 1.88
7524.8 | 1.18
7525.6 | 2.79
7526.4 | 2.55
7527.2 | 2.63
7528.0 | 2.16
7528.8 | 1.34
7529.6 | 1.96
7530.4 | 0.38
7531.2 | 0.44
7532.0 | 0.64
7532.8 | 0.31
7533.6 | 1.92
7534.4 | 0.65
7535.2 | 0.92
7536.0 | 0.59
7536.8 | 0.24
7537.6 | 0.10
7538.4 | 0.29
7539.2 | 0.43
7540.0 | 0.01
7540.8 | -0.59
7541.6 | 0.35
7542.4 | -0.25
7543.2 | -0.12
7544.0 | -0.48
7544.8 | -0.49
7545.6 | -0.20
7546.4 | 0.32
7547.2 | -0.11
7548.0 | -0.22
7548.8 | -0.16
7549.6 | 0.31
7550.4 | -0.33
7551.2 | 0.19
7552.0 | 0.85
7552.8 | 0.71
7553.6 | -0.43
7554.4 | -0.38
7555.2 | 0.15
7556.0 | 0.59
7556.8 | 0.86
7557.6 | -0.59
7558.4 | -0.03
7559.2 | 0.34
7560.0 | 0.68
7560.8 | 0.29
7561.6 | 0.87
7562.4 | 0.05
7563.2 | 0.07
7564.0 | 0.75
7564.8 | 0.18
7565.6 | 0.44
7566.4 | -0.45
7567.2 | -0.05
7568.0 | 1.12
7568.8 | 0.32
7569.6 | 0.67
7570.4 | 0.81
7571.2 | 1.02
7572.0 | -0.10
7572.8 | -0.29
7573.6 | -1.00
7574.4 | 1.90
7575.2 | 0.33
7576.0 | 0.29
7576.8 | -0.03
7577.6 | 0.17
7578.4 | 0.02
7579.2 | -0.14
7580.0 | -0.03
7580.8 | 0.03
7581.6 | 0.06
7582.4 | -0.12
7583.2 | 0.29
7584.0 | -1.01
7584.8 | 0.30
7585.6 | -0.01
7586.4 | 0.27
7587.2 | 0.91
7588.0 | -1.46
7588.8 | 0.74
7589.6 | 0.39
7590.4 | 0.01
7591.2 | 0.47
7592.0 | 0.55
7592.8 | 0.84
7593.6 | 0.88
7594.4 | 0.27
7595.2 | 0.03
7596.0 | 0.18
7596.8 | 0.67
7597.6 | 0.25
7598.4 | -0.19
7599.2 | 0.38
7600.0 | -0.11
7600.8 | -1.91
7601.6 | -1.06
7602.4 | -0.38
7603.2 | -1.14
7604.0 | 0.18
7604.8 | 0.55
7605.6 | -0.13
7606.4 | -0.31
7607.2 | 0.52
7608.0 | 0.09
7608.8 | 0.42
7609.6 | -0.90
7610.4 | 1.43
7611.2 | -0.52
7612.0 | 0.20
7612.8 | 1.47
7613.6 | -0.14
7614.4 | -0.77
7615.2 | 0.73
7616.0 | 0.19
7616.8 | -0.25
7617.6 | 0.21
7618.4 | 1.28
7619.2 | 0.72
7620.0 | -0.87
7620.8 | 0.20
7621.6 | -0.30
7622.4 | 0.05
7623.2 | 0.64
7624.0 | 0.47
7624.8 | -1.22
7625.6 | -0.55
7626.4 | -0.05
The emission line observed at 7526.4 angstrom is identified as [O II]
